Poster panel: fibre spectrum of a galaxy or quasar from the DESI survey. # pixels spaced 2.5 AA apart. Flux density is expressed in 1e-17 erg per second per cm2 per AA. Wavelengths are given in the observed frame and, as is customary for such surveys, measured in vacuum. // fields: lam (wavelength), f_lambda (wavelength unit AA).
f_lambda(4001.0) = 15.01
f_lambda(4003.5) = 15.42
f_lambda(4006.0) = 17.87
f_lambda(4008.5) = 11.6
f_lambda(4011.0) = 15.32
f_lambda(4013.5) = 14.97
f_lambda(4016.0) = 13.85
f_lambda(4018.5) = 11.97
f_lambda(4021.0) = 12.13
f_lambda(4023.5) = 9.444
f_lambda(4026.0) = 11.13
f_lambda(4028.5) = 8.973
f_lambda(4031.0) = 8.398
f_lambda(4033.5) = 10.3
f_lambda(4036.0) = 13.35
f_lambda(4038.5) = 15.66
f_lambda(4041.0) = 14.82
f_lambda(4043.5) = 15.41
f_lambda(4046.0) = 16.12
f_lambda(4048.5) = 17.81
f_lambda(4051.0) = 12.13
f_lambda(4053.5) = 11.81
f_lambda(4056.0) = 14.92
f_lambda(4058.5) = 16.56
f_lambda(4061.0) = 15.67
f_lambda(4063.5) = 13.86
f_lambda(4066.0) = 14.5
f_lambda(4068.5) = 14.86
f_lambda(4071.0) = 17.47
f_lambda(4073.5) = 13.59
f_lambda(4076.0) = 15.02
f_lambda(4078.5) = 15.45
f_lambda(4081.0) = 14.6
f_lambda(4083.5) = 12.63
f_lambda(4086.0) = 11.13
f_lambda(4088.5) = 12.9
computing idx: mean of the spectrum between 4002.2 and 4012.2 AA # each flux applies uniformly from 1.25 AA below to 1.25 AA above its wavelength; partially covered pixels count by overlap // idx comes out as 15.1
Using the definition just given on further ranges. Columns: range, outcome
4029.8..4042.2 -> 12.5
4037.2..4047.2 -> 15.5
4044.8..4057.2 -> 14.6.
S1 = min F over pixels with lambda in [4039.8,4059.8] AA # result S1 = 11.81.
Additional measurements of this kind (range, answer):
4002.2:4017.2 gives 11.6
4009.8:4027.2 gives 9.444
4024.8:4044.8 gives 8.398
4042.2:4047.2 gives 15.41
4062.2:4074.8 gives 13.59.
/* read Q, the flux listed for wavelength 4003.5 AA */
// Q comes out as 15.42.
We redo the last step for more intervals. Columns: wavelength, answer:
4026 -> 11.13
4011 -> 15.32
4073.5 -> 13.59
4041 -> 14.82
